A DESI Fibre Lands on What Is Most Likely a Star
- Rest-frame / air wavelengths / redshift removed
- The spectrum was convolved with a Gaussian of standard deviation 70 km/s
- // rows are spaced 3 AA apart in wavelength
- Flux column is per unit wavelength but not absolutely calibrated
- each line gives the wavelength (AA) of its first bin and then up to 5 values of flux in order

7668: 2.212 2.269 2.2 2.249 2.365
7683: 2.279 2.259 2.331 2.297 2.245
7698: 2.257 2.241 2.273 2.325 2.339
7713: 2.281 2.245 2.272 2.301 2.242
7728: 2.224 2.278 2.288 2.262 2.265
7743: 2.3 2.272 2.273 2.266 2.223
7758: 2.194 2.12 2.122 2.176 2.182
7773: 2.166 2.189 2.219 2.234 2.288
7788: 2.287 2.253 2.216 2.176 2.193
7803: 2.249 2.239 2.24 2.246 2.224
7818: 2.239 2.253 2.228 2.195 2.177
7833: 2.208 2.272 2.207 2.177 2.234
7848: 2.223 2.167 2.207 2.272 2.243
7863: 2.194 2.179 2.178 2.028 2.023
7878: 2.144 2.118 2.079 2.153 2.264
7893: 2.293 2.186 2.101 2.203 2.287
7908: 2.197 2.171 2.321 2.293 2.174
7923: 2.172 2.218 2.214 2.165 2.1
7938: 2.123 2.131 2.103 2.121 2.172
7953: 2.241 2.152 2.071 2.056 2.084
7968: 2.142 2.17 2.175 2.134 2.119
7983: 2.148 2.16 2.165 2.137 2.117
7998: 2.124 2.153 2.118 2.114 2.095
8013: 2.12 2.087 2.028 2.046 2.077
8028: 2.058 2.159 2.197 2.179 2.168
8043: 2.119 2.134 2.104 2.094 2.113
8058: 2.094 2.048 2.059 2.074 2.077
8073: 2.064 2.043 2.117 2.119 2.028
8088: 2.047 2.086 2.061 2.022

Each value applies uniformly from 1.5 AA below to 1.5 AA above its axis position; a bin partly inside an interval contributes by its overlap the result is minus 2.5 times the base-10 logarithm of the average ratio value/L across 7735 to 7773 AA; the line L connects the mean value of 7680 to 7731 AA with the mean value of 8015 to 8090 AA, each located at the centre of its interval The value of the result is 0.02 mag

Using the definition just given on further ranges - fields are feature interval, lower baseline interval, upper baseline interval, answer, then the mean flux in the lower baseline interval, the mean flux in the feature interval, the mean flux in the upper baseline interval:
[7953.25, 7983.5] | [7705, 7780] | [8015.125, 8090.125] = 0.00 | 2.24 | 2.13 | 2.09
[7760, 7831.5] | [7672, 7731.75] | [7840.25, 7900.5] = 0.00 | 2.28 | 2.21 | 2.17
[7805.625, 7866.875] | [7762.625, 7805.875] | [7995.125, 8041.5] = -0.01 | 2.21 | 2.22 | 2.11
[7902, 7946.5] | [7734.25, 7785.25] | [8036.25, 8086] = -0.02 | 2.22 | 2.19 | 2.1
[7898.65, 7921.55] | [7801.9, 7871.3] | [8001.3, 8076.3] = -0.02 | 2.22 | 2.22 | 2.1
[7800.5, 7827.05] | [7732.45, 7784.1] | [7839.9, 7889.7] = -0.02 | 2.22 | 2.24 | 2.17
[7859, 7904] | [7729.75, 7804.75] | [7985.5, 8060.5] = 0.01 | 2.23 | 2.16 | 2.12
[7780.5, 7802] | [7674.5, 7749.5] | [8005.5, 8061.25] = 0.00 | 2.28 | 2.24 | 2.11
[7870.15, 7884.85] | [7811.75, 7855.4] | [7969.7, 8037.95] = 0.06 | 2.22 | 2.08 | 2.12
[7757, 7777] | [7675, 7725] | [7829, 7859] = 0.04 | 2.28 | 2.16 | 2.22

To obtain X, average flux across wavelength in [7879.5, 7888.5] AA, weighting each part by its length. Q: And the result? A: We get 2.12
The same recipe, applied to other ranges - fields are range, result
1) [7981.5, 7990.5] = 2.16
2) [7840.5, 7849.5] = 2.21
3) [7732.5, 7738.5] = 2.27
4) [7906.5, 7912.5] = 2.18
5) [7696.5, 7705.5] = 2.26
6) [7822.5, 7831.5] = 2.2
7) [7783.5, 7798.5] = 2.24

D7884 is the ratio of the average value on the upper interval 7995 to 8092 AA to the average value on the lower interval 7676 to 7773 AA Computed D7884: 0.9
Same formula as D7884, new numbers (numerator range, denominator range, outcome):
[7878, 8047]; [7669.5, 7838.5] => 0.96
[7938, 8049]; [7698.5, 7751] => 0.93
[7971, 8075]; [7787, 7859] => 0.95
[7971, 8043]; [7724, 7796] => 0.95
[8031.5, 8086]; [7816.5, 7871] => 0.95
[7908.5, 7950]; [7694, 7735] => 0.96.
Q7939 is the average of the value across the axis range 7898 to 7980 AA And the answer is 2.17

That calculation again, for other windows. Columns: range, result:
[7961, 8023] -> 2.12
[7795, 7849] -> 2.22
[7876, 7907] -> 2.18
